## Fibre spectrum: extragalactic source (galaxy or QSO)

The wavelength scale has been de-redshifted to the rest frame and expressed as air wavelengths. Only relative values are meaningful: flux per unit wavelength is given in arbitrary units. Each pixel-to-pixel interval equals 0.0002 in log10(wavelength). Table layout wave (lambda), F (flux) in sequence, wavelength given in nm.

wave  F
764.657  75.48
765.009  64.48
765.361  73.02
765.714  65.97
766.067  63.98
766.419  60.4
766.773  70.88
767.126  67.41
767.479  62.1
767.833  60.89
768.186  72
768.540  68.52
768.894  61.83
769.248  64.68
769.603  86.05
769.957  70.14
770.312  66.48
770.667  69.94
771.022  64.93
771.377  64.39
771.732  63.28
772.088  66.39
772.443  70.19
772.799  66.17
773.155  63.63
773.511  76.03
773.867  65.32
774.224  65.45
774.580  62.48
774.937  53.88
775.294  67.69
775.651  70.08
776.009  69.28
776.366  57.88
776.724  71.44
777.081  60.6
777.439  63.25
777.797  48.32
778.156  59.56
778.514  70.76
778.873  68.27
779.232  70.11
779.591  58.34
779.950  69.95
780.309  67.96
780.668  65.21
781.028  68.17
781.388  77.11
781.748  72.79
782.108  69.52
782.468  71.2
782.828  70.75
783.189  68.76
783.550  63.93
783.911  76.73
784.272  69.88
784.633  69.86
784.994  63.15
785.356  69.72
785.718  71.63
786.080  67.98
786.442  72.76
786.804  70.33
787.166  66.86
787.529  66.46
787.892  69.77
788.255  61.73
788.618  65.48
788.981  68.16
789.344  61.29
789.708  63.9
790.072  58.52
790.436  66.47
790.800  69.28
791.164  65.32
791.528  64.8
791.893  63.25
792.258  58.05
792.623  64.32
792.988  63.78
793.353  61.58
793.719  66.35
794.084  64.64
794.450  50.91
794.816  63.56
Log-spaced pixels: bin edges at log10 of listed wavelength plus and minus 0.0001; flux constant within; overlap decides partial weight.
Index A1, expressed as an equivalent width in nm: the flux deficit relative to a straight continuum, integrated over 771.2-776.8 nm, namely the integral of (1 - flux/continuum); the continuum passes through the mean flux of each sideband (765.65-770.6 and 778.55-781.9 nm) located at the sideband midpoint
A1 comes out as 0.19 nm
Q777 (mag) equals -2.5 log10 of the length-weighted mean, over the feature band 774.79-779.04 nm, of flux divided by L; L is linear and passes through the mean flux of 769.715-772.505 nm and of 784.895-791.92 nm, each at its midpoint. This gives 0.06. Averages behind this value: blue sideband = 67.3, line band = 63.5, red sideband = 66.4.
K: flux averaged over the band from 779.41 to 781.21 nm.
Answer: 65.9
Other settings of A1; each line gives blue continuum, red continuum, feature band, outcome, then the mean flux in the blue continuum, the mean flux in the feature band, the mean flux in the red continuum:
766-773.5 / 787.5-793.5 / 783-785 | -0.13 nm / 67.1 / 69.2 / 64.2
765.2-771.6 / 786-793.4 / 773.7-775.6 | 0.09 nm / 67.4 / 63.4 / 65.3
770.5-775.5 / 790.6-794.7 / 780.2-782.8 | -0.24 nm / 65.7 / 70.4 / 63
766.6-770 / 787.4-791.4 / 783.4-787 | -0.21 nm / 68.4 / 69.6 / 65.1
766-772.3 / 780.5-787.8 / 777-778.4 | 0.21 nm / 67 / 58.3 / 69.6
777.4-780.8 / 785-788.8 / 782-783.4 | -0.08 nm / 64.2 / 70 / 68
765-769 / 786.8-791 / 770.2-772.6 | -0.02 nm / 66.1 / 66.5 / 65.5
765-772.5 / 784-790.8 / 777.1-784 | 0.00 nm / 67.2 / 67.1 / 67.1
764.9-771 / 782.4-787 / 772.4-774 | 0.00 nm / 67.5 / 68.2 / 69.7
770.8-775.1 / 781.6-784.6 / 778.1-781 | 0.08 nm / 65.3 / 66.7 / 70.4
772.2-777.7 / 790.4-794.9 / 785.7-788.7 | -0.20 nm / 65.3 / 68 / 63.1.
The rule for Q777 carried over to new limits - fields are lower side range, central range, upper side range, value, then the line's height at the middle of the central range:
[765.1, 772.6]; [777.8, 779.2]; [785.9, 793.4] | 0.03 mag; 66.4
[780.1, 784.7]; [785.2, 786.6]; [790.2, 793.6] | -0.04 mag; 67.9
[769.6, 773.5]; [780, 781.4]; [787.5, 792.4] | -0.04 mag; 66.2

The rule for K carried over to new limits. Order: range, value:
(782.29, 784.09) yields 70.3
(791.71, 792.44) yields 60.6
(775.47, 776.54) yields 65.8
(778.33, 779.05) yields 69.5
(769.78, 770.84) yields 68.8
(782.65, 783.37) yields 69.7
